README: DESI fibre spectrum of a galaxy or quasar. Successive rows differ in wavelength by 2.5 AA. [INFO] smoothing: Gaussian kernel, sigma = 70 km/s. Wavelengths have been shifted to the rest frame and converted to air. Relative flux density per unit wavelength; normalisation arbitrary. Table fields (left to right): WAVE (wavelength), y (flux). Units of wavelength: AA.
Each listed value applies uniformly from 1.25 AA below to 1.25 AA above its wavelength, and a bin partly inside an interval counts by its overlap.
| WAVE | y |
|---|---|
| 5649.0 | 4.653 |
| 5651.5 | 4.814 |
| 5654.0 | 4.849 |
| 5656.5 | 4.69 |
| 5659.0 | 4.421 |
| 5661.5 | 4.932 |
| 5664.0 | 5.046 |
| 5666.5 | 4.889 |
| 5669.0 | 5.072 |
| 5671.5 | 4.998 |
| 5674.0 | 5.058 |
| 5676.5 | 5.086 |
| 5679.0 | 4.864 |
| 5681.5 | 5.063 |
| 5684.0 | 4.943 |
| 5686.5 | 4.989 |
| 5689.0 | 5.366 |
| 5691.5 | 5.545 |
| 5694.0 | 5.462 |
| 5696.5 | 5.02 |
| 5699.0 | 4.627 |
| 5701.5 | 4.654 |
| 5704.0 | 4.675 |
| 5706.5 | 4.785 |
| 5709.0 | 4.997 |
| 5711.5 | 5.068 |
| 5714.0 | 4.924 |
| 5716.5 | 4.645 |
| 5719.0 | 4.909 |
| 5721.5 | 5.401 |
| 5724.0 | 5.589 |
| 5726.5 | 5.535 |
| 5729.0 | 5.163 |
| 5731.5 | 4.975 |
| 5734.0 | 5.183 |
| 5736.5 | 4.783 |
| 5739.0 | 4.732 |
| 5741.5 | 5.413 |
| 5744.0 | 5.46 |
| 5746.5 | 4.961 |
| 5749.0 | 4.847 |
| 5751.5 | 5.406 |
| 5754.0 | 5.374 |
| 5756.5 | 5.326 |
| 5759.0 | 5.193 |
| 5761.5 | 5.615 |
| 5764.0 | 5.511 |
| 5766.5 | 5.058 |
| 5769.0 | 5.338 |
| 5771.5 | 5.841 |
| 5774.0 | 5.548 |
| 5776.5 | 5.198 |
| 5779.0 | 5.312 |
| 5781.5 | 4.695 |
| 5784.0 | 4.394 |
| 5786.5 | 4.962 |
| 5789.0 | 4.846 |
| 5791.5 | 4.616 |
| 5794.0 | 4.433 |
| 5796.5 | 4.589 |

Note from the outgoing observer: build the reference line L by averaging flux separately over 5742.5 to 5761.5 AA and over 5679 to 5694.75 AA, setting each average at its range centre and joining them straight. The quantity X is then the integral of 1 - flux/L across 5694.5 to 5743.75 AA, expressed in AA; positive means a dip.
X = 1.90 AA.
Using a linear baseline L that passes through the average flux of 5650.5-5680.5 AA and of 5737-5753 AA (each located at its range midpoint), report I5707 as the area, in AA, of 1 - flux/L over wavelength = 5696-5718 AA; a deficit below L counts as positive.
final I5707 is 0.9 AA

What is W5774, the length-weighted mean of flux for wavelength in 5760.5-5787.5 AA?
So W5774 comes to 5.22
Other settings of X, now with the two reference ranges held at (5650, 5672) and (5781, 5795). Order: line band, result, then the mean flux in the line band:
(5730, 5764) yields -3.4 AA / 5.19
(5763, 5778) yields -2.3 AA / 5.41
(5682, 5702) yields -1.2 AA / 5.09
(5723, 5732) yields -1.1 AA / 5.34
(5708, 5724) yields -0.9 AA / 5.04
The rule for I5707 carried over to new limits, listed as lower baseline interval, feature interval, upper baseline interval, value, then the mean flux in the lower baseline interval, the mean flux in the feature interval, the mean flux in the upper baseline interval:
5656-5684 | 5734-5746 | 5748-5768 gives 0.3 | 4.93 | 5.1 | 5.3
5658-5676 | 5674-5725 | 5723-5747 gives 0.2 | 4.93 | 5.03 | 5.18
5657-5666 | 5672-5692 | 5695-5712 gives -1.2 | 4.8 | 5.09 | 4.83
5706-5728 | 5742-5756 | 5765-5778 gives 0.1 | 5.11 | 5.23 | 5.4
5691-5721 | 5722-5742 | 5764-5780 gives -0.2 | 4.94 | 5.17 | 5.39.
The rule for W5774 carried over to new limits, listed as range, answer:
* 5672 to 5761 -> 5.09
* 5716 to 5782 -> 5.24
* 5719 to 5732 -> 5.31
